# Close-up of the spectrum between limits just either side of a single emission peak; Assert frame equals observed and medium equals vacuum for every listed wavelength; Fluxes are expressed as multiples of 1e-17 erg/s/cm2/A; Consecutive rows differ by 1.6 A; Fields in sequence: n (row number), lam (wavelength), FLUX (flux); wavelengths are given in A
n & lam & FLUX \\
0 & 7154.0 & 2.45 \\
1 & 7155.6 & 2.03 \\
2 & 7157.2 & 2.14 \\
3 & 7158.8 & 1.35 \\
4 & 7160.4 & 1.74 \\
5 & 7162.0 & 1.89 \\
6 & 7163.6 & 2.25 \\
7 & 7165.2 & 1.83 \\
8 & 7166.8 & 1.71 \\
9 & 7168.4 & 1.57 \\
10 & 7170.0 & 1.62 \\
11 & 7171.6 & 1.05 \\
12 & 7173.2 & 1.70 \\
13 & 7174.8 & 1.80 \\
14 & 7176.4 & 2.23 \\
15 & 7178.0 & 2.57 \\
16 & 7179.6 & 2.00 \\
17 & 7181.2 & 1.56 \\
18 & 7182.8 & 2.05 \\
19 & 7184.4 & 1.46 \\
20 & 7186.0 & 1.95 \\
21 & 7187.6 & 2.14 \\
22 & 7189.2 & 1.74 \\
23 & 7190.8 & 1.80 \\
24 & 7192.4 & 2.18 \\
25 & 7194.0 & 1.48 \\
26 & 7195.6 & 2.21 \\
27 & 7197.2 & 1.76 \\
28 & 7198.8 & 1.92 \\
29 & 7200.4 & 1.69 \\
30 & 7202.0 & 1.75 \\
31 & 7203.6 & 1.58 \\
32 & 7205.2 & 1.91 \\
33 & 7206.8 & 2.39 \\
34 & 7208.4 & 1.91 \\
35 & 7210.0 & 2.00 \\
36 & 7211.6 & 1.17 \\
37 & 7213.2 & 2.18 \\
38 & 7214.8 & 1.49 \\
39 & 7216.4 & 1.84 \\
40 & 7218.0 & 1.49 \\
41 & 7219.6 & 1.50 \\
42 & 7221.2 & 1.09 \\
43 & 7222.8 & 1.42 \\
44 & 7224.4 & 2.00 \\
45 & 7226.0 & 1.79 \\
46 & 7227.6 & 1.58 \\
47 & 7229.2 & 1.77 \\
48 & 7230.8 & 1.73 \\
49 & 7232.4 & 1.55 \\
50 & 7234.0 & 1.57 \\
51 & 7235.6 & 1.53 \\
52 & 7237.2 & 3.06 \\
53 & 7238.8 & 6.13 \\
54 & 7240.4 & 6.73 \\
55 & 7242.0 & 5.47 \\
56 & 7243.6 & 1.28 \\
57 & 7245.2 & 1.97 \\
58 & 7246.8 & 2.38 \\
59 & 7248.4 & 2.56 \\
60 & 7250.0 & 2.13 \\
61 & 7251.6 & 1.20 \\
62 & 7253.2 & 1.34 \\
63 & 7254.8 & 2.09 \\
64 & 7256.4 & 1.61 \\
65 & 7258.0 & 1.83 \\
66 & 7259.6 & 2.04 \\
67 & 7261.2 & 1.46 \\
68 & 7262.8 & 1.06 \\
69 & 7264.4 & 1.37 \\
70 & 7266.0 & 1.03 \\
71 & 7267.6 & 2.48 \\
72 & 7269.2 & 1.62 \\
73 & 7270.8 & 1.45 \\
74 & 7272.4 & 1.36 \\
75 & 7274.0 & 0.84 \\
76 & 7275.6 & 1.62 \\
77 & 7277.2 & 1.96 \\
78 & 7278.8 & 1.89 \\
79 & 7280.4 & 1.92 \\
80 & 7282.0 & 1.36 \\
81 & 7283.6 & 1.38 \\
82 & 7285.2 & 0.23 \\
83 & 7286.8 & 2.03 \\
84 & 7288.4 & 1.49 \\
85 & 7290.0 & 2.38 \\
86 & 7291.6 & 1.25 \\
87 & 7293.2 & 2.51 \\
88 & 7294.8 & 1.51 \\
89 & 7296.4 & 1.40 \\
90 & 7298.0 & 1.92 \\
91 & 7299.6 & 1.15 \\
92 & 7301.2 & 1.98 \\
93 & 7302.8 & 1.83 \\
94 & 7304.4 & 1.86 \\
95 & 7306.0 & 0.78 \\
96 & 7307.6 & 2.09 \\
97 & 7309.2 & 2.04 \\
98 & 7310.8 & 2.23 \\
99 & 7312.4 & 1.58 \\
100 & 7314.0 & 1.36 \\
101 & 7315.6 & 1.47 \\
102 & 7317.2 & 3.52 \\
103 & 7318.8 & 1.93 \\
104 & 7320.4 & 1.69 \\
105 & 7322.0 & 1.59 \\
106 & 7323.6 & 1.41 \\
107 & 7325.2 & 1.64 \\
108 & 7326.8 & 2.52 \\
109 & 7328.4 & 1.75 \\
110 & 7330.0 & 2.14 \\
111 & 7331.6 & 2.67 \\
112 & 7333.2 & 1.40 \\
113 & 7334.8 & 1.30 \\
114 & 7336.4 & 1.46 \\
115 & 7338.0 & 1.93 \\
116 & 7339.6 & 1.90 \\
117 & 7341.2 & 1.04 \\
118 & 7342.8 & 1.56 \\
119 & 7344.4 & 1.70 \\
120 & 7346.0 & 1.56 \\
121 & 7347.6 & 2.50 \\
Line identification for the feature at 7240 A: H-beta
